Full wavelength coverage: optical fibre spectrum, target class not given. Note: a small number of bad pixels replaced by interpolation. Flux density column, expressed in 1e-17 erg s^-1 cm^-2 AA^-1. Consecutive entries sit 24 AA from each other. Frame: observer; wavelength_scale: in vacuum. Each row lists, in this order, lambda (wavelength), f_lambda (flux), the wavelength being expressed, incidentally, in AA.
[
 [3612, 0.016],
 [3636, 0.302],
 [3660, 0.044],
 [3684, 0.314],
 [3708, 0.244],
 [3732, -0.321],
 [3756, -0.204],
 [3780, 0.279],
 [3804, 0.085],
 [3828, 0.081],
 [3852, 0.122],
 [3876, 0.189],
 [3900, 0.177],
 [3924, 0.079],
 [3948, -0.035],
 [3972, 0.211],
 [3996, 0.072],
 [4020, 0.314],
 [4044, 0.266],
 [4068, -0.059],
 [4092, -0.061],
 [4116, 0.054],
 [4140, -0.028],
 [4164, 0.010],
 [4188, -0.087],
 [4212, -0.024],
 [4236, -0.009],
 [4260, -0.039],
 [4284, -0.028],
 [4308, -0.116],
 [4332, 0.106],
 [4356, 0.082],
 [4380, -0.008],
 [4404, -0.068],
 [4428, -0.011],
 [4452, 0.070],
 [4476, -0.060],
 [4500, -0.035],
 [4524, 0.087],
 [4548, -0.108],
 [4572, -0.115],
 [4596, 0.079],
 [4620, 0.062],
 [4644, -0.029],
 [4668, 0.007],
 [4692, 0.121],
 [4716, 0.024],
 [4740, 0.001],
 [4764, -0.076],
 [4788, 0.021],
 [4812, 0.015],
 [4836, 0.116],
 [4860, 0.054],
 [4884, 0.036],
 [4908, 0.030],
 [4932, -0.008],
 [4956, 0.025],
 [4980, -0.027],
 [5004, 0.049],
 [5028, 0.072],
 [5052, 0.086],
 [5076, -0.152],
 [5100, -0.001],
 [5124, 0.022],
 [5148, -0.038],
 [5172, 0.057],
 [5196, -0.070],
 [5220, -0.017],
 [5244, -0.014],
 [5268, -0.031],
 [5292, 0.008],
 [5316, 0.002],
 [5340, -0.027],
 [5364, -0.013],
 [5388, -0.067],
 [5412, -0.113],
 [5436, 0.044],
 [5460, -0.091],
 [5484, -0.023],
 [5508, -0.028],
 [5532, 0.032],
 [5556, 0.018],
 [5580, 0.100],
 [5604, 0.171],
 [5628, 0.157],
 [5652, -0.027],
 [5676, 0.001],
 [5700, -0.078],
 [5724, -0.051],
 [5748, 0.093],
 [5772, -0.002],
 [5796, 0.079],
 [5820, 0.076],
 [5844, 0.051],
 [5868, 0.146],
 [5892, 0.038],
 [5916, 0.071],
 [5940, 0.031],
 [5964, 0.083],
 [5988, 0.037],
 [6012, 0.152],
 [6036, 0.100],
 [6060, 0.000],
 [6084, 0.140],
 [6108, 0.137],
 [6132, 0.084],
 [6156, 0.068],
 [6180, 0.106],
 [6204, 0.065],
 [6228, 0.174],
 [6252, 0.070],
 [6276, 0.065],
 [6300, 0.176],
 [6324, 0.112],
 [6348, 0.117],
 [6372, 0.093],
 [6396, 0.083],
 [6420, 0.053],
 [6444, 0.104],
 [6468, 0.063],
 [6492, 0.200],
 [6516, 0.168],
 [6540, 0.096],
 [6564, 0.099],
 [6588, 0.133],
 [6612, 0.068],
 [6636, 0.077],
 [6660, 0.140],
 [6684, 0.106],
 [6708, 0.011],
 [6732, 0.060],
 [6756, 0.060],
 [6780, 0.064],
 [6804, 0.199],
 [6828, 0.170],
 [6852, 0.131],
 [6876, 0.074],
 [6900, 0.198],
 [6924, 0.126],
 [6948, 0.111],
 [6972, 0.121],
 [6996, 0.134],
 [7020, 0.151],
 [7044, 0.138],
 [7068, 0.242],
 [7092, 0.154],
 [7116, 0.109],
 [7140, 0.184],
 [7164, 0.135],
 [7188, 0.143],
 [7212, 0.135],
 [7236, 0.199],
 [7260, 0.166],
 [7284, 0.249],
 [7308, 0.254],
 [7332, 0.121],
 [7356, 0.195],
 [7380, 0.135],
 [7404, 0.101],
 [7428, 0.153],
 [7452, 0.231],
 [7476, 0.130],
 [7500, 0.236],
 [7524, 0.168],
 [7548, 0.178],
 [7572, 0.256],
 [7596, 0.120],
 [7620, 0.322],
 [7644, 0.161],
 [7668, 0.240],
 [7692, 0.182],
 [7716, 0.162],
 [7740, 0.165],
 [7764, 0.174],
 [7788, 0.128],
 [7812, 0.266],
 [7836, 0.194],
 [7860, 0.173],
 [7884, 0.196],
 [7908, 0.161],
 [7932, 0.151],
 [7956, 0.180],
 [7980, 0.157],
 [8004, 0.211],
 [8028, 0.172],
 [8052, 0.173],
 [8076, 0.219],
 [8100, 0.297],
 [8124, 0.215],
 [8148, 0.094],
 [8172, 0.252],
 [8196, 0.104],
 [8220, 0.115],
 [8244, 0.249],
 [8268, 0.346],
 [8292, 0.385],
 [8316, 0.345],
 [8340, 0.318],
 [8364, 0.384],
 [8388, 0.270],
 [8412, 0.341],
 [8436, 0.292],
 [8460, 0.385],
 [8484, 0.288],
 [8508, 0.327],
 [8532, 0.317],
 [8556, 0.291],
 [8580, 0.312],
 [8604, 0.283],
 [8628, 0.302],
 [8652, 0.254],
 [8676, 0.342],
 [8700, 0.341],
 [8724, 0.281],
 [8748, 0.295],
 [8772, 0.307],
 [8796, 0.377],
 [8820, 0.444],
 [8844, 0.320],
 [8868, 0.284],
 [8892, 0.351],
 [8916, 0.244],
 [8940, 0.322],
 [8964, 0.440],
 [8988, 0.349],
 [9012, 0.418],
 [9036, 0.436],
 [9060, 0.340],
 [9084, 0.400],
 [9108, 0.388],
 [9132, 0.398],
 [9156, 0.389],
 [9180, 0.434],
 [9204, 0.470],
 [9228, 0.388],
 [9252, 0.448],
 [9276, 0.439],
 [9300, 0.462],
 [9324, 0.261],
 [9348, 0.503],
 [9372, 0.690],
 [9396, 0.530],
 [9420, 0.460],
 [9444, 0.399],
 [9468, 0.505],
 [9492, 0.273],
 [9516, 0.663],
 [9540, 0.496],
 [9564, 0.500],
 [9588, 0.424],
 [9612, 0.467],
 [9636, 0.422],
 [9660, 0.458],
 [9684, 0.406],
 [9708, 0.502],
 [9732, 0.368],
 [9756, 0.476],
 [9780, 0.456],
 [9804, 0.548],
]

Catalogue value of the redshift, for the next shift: 1.07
